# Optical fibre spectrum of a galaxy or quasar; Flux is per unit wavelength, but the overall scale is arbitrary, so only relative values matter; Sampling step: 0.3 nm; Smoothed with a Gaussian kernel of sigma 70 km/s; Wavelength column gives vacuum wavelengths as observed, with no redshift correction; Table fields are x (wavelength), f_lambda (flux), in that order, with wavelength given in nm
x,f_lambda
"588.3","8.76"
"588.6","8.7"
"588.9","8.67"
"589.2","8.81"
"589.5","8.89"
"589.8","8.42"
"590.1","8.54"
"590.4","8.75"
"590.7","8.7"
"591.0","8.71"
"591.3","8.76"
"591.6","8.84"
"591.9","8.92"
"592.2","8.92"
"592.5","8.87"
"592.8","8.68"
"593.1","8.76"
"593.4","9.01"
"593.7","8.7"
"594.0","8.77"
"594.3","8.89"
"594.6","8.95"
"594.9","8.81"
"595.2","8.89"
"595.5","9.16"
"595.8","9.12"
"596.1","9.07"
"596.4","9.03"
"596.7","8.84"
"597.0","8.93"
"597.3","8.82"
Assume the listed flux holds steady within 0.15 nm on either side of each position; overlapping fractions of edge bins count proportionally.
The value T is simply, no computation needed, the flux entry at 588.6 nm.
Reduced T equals 8.7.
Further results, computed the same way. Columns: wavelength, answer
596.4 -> 9.03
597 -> 8.93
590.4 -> 8.75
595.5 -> 9.16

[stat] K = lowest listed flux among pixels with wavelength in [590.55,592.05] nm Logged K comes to 8.7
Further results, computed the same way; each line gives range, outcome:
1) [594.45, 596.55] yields 8.81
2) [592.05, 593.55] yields 8.68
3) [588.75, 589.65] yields 8.67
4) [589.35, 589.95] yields 8.42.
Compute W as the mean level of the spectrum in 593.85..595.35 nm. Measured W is 8.86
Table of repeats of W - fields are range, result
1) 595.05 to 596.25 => 9.06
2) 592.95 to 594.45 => 8.83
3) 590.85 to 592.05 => 8.81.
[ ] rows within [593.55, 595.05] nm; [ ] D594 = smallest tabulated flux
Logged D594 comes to 8.7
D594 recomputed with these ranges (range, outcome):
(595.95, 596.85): 8.84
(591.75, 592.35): 8.92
